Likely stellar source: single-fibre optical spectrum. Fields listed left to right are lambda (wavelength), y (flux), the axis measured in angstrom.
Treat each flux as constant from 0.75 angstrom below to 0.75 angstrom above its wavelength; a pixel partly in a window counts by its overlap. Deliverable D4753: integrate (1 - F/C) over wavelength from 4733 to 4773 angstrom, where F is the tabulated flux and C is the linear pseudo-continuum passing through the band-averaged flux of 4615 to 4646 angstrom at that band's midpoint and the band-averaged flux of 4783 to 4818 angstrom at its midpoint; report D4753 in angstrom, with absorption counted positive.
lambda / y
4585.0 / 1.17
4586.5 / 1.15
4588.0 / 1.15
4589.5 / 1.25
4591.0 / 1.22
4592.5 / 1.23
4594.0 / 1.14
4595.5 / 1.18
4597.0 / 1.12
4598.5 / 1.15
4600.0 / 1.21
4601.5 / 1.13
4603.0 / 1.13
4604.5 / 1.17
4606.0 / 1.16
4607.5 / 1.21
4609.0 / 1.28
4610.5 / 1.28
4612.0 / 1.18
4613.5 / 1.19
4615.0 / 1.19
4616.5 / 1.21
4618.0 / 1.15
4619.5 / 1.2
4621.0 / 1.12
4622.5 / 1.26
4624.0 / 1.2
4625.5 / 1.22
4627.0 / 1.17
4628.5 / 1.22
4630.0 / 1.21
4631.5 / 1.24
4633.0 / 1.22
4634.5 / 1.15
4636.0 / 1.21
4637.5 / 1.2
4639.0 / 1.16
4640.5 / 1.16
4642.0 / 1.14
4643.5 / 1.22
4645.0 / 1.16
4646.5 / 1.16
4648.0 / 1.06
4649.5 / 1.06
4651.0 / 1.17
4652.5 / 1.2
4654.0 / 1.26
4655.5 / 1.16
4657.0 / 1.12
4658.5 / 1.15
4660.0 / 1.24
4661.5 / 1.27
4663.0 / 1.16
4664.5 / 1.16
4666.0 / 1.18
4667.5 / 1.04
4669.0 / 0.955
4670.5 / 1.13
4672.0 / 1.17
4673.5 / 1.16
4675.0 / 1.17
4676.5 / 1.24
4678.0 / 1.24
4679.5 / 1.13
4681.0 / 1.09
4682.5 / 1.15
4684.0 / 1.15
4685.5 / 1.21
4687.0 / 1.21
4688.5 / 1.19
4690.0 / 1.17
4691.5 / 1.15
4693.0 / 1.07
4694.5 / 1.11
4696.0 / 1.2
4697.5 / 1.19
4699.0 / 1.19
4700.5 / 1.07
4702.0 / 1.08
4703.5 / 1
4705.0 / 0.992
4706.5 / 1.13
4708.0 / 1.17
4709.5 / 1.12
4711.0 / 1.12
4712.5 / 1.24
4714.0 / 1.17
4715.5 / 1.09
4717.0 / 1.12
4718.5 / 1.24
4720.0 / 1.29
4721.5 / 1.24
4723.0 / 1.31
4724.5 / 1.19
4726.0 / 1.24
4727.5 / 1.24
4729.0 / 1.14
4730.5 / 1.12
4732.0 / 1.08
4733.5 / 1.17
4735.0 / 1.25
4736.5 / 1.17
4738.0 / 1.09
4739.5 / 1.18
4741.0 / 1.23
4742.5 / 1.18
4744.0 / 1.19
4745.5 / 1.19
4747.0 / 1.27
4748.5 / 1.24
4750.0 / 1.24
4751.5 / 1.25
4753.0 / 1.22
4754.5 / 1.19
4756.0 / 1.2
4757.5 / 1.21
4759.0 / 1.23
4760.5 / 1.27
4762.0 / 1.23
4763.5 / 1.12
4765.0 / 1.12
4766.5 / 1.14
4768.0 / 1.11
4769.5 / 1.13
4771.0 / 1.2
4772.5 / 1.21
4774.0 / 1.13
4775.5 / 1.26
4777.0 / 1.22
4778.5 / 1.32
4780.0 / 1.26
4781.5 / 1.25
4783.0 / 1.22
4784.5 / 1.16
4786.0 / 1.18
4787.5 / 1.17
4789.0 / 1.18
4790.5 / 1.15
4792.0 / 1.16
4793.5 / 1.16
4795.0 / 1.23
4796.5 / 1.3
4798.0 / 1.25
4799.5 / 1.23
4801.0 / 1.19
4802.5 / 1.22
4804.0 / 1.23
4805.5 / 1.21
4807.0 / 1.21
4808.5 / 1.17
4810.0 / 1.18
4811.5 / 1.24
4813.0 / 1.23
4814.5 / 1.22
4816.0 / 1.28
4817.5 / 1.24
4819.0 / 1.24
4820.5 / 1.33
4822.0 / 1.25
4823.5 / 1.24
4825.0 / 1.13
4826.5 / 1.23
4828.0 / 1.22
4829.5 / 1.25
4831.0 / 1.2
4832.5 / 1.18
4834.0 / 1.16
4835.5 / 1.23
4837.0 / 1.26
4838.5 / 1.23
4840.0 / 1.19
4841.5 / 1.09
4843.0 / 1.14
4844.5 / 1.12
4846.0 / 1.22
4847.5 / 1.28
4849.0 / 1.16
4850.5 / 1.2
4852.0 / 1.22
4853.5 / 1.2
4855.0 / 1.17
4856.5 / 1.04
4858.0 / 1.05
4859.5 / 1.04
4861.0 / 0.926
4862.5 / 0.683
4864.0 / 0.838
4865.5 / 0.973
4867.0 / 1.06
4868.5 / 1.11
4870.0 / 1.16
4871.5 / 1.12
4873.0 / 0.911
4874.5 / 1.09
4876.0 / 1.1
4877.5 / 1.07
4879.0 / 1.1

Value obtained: 0.3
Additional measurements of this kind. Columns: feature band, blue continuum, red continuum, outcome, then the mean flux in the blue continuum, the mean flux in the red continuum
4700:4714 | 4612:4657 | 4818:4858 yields 0.9 angstrom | 1.18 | 1.2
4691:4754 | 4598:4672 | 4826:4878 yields -1.1 angstrom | 1.18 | 1.12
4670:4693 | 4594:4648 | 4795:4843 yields 0.5 angstrom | 1.18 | 1.22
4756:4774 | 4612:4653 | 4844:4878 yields -0.9 angstrom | 1.18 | 1.08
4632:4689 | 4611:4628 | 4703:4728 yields 0.9 angstrom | 1.19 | 1.17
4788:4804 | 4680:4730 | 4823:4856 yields -0.3 angstrom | 1.16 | 1.19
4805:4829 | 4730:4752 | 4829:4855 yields -0.7 angstrom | 1.19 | 1.19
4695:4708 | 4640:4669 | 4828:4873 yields 0.4 angstrom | 1.16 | 1.12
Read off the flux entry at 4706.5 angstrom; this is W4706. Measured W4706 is 1.13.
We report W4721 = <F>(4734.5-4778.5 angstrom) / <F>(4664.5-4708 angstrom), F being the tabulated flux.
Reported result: 1.1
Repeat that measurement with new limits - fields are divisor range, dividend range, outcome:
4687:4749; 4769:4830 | 1.04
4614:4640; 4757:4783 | 1.00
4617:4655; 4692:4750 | 0.99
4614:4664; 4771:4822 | 1.03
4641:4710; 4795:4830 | 1.07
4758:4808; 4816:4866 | 0.96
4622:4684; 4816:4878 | 0.97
